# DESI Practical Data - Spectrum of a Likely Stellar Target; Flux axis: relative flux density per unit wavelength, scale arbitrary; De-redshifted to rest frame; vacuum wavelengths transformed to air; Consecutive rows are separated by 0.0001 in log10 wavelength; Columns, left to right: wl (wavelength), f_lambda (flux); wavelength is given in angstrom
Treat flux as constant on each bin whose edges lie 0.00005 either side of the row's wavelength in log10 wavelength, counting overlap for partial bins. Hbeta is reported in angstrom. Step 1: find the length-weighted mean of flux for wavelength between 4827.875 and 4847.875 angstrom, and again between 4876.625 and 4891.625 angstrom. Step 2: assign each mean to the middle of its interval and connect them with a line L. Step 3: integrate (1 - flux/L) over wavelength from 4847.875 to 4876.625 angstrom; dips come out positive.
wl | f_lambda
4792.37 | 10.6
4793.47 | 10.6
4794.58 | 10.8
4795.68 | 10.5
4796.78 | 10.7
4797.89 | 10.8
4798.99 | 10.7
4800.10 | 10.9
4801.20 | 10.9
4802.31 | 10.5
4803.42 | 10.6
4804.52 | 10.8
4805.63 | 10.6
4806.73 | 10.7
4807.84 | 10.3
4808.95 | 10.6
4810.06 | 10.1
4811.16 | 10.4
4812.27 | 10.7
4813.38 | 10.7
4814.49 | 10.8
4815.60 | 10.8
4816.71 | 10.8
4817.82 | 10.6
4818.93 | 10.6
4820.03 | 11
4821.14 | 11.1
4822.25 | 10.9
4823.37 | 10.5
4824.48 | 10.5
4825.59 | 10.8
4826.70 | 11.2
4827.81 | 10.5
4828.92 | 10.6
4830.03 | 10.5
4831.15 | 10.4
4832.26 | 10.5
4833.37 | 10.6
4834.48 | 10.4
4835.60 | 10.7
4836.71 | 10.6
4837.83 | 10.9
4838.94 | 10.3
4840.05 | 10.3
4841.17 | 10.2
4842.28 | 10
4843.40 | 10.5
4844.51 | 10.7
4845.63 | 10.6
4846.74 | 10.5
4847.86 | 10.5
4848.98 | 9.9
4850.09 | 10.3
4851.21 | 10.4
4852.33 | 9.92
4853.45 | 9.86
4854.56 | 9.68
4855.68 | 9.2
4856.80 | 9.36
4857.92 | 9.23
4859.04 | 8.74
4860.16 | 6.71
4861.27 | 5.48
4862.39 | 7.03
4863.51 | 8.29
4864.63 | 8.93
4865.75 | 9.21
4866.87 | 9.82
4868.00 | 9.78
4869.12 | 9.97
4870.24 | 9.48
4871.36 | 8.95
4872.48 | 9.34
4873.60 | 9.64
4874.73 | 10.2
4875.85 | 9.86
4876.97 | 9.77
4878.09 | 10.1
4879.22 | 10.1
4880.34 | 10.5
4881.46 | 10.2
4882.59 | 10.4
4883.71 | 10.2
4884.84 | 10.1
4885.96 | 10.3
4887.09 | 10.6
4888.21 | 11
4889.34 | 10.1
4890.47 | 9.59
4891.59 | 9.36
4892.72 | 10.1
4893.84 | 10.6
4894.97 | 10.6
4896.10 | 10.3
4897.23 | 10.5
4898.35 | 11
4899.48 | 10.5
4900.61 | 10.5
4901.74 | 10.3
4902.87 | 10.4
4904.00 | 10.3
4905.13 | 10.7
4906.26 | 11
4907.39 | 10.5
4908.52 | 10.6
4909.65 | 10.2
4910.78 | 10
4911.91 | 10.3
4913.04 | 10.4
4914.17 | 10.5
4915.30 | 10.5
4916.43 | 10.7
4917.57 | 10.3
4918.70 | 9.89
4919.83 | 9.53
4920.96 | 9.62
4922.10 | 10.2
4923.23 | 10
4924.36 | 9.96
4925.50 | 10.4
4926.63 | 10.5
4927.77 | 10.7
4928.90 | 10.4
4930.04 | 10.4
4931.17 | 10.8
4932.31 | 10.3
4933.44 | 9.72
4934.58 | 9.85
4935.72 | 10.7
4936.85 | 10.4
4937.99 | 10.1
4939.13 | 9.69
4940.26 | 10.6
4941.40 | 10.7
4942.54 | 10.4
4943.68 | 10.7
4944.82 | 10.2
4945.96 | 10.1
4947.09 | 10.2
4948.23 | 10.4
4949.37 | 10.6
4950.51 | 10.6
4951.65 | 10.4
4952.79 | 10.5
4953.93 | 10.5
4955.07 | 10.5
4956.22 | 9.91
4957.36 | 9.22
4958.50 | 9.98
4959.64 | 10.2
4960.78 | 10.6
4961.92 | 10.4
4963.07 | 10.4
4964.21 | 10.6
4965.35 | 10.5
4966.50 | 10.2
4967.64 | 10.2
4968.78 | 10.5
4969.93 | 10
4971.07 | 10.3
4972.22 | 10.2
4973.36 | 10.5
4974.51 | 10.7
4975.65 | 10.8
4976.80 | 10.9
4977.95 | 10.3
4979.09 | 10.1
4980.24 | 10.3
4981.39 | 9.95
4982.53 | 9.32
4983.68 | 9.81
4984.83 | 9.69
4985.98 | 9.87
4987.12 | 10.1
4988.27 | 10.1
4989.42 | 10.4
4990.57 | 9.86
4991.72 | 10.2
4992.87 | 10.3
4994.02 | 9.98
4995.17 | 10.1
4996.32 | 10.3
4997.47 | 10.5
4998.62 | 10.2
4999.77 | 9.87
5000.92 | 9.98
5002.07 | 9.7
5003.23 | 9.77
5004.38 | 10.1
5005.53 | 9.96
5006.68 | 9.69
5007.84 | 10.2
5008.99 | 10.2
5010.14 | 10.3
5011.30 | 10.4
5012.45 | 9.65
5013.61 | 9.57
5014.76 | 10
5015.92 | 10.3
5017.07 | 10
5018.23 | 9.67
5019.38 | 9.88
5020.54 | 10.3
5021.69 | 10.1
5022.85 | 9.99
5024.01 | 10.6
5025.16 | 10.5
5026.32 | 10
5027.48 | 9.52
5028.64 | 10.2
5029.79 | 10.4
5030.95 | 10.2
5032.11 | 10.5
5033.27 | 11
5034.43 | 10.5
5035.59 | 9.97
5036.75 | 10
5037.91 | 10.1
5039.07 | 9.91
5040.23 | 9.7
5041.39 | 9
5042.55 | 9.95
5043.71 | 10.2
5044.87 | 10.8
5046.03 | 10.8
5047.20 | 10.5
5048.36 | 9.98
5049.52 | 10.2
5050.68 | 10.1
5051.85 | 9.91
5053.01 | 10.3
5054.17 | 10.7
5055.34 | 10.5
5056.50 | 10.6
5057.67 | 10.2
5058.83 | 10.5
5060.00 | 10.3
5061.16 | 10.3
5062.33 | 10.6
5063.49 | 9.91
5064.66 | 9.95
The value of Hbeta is 3.2 angstrom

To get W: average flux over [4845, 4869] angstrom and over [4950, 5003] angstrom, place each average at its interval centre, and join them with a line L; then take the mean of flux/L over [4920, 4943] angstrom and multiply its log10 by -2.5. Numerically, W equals -0.05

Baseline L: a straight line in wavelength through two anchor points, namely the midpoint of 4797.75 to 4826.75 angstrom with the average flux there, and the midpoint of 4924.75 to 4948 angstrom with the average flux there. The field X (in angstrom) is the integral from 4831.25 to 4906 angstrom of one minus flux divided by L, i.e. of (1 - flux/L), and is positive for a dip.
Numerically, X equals 4.3 angstrom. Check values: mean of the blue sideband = 10.7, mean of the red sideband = 10.3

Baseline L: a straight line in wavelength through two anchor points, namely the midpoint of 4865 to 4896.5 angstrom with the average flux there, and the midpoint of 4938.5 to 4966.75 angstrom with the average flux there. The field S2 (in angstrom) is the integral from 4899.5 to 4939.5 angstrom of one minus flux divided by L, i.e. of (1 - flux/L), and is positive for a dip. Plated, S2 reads -0.51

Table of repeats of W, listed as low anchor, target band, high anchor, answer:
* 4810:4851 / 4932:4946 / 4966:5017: 0.00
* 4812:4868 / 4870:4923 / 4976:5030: -0.02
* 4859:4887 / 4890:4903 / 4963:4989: -0.08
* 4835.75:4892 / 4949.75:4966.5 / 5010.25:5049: -0.04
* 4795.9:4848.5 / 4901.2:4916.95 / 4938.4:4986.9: -0.01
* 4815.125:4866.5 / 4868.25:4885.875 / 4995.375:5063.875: 0.01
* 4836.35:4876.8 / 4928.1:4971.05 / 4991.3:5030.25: -0.05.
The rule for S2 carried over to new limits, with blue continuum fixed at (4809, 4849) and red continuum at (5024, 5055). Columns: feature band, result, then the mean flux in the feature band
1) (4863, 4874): 1.2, 9.34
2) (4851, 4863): 2.2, 8.64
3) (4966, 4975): 0.0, 10.3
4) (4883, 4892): 0.3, 10.2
